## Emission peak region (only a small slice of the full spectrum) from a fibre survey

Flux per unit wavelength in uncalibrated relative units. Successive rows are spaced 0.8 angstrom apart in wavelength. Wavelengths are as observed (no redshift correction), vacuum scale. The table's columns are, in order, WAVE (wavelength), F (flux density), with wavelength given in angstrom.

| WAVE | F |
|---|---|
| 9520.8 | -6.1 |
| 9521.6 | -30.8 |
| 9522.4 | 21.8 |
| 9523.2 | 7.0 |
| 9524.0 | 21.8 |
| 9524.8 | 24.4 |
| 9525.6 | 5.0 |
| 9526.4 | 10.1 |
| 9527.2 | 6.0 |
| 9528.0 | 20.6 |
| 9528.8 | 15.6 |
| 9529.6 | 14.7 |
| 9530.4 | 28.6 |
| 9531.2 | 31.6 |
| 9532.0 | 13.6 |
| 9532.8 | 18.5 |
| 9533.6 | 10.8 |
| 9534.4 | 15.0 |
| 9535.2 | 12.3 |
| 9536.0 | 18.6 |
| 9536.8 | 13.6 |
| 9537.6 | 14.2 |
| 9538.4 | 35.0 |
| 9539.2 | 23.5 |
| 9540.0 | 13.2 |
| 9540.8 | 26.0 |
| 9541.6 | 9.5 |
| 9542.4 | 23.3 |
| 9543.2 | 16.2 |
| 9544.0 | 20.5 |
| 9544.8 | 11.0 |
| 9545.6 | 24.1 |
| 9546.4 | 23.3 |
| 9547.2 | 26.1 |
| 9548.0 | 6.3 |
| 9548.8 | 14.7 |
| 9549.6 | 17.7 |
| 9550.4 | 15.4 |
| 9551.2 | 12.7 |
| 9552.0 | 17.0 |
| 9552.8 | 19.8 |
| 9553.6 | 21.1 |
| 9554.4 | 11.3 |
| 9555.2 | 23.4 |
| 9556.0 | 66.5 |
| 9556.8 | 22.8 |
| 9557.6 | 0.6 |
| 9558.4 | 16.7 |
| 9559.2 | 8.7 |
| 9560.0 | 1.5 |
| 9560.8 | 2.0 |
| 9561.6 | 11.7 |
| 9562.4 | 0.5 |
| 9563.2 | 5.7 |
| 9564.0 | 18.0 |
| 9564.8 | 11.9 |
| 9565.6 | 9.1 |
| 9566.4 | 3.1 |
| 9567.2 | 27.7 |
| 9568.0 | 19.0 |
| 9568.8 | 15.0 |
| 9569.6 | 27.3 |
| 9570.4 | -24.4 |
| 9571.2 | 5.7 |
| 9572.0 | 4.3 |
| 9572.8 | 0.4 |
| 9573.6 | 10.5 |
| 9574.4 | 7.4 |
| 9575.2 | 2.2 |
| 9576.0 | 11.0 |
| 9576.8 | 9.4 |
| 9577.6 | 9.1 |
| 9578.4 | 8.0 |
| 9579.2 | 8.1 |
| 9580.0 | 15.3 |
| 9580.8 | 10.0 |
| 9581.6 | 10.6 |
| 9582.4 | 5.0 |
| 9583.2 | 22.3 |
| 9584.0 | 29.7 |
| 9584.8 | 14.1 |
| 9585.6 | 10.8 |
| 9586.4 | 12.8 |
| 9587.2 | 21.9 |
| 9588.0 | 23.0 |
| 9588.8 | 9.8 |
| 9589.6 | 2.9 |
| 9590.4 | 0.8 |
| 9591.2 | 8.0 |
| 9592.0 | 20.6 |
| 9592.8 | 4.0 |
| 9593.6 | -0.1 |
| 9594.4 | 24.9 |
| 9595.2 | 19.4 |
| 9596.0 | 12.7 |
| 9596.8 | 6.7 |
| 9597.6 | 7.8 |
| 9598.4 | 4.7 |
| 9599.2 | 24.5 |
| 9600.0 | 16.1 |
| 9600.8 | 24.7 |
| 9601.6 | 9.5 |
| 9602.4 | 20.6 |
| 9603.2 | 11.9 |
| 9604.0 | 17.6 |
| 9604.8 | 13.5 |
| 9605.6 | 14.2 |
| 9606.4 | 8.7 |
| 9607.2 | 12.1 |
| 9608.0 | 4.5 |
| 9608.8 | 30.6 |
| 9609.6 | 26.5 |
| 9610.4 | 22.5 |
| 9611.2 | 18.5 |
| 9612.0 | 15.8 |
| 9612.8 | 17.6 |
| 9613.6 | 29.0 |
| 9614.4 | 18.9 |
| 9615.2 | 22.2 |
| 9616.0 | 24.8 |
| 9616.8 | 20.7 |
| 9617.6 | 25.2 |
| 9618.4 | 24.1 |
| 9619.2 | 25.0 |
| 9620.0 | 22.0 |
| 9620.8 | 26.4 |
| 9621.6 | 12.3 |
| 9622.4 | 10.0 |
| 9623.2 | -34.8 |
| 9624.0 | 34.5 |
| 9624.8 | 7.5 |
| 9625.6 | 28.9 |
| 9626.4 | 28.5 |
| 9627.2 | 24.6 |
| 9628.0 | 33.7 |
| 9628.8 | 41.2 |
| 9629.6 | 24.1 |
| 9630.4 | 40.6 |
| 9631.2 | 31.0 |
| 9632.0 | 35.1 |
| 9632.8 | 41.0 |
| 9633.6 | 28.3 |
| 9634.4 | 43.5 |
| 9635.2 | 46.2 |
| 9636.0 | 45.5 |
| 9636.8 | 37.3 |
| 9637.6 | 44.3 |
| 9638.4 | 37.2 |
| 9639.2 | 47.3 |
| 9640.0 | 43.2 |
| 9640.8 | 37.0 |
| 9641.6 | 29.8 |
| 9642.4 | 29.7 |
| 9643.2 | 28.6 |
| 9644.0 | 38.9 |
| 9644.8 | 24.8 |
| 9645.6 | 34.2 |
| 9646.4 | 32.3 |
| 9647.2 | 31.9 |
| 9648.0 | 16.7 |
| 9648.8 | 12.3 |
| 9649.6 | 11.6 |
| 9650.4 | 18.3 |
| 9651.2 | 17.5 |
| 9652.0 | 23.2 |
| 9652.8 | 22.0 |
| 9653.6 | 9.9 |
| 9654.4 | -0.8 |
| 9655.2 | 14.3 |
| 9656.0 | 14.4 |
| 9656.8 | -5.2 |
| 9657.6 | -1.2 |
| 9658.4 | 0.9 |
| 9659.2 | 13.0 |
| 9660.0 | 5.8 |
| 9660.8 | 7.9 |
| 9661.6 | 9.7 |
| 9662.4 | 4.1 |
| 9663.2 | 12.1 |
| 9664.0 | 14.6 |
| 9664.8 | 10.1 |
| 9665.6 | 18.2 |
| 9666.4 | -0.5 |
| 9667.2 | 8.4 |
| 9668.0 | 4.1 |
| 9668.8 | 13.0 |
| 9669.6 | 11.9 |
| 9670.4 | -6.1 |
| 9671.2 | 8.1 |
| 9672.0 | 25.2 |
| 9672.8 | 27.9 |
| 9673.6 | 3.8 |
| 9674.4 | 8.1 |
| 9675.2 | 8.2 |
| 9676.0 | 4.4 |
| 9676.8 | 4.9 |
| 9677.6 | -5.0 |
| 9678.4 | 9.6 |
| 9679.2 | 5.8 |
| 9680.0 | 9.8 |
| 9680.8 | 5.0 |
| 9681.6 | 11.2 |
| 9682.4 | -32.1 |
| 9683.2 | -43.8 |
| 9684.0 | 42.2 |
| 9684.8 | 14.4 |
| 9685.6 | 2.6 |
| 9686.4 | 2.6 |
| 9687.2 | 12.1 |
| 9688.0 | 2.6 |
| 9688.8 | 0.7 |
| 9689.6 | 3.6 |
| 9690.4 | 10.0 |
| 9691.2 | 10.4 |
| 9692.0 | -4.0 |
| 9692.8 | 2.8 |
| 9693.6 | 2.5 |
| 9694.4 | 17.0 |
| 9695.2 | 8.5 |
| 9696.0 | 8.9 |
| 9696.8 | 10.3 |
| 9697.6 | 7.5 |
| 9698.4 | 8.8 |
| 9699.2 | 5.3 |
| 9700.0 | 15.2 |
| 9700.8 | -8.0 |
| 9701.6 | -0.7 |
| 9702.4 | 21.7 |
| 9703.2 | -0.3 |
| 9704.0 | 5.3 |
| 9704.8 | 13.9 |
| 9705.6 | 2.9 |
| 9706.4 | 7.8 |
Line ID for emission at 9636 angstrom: [O III] 5007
